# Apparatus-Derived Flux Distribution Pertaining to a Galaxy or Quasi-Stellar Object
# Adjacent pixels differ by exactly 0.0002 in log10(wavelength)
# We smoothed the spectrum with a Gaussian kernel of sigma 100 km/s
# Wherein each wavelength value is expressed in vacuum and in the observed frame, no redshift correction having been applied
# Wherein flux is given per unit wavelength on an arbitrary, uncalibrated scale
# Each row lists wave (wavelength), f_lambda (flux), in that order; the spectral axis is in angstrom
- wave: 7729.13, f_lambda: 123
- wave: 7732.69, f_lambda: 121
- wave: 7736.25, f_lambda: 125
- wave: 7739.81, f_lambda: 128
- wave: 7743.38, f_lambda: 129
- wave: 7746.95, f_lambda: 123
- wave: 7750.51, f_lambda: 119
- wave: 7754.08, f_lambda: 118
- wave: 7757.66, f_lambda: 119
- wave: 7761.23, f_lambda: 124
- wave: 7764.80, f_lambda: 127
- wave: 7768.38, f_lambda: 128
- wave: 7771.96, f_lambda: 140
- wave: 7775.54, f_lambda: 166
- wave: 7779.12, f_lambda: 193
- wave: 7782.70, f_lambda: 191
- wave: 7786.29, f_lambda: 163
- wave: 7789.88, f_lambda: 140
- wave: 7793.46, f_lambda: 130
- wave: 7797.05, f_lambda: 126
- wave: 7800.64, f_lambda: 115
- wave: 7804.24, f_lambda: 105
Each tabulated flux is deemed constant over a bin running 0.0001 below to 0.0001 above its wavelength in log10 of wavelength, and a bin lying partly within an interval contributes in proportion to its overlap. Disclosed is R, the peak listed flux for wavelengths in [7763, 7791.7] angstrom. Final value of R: 193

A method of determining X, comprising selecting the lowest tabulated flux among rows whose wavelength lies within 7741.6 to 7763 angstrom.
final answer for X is 118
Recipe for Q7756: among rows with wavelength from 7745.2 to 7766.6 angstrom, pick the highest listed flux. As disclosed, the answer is 127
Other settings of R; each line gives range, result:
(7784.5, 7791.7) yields 163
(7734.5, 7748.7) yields 129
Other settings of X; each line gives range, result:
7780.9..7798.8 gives 126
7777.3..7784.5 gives 191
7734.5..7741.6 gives 125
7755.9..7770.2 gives 119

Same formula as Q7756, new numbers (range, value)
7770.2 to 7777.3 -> 166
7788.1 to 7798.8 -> 140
